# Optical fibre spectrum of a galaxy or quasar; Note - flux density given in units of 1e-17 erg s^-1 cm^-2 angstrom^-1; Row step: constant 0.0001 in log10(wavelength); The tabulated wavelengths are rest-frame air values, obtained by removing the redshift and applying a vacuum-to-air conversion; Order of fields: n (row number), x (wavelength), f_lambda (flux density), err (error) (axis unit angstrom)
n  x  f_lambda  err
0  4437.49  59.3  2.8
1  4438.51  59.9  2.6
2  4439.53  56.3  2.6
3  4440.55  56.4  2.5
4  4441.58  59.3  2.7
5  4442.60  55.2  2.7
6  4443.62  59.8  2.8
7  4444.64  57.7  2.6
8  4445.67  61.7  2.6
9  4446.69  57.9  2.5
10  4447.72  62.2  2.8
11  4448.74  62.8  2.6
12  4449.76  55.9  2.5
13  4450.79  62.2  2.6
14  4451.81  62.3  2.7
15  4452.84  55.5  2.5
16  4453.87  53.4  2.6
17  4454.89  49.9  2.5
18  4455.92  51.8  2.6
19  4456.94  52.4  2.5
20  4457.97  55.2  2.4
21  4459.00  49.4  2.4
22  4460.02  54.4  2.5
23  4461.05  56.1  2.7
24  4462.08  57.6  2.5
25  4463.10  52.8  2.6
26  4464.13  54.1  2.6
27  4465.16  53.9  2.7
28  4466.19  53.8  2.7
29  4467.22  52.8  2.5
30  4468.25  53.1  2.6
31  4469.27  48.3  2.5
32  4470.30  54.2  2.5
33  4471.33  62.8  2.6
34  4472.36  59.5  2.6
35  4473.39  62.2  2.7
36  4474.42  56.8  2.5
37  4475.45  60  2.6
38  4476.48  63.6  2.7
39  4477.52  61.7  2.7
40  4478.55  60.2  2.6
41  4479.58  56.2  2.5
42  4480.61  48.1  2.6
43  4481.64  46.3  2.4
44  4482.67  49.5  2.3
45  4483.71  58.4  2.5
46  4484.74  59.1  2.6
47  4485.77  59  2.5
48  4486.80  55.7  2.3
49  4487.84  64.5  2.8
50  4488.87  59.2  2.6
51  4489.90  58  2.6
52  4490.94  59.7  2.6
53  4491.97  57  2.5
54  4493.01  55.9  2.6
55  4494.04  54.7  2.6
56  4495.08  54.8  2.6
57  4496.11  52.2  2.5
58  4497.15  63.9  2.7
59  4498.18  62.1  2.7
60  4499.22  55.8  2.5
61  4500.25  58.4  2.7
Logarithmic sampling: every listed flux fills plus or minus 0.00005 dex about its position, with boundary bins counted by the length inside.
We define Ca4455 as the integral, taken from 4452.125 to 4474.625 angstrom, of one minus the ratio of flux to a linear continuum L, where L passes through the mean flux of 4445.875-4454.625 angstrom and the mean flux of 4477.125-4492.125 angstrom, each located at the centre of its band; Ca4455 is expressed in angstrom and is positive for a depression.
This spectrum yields 1.35 angstrom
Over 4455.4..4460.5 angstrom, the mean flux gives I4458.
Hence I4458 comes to 52.6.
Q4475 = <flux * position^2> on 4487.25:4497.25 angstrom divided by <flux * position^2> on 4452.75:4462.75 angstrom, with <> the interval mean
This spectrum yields 1.09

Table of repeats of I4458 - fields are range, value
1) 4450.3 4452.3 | 62.4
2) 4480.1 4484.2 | 50.5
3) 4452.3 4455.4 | 52.9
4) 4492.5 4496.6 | 54.5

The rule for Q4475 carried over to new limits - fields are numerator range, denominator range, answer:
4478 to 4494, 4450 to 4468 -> 1.05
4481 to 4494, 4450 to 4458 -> 1.04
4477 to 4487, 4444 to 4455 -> 0.96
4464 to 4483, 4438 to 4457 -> 0.98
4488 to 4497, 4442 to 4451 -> 0.98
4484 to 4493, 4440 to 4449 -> 1.02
